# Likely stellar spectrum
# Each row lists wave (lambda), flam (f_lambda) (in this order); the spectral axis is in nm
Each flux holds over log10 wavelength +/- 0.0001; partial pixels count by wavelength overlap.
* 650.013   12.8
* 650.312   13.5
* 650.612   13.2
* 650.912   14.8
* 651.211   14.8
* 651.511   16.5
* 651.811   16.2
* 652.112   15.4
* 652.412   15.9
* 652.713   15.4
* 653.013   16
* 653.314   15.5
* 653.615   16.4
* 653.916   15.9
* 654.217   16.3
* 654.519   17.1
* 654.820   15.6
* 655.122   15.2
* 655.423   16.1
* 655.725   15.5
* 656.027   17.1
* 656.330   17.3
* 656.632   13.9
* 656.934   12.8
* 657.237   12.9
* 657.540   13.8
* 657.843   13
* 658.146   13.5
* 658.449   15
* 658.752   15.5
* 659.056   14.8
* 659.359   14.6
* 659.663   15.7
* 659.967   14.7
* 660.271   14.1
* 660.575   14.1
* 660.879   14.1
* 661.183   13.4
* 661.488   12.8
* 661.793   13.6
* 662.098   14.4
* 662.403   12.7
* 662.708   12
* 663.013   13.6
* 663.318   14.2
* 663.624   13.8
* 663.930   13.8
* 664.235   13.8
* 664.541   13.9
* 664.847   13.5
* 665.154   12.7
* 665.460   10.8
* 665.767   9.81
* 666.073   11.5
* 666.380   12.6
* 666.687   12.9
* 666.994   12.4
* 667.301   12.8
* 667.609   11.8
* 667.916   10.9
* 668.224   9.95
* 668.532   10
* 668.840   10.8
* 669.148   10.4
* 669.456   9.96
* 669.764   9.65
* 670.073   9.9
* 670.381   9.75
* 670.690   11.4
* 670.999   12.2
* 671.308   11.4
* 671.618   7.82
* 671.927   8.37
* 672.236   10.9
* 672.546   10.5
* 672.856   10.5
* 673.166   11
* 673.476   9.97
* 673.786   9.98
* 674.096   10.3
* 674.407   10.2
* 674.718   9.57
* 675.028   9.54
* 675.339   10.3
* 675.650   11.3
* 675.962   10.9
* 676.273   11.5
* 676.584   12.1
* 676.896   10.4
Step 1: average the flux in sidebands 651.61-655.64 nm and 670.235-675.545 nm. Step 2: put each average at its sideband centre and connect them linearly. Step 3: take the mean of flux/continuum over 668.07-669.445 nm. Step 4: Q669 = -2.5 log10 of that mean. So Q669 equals 0.12 mag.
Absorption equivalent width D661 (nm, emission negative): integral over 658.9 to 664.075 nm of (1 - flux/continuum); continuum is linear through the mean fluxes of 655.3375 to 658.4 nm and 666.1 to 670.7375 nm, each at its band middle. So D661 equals -0.299 nm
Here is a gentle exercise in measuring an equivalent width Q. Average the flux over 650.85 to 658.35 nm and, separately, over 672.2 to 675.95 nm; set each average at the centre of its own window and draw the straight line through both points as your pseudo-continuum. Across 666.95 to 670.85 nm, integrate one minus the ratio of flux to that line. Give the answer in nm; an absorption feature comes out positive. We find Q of 0.32 nm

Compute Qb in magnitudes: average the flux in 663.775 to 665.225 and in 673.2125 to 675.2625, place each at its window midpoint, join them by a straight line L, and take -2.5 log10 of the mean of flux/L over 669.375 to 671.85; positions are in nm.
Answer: 0.113 mag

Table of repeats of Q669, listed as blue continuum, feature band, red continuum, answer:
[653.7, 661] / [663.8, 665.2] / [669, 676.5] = -0.07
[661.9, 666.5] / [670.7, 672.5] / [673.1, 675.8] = 0.07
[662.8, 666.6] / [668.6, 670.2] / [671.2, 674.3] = 0.11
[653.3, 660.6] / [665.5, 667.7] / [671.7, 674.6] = 0.02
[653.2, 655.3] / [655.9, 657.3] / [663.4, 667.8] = 0.03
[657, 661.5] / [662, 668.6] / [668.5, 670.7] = -0.06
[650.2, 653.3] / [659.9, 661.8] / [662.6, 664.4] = 0.01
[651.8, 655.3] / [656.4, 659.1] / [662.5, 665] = 0.07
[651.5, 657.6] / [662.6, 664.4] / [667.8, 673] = -0.08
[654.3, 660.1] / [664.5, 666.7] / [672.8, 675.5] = 0.04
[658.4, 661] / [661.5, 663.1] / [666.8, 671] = 0.03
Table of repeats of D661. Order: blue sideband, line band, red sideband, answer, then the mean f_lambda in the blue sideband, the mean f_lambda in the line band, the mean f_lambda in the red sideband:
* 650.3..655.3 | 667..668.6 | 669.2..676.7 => 0.06 nm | 15.6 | 11.3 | 10.4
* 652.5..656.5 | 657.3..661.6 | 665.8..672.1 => 0.02 nm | 16.1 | 14.2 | 10.8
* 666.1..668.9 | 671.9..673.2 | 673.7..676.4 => 0.05 nm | 11.6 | 10.4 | 10.4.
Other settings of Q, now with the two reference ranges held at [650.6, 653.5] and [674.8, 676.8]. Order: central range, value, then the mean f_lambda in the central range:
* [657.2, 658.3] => 0.08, 13.3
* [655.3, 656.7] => -0.13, 16.1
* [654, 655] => -0.08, 16.3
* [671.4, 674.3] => 0.37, 9.96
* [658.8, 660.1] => -0.09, 15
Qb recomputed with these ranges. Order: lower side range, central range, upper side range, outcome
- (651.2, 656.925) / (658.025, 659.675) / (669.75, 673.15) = -0.037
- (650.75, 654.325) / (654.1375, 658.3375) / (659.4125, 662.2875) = 0.003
